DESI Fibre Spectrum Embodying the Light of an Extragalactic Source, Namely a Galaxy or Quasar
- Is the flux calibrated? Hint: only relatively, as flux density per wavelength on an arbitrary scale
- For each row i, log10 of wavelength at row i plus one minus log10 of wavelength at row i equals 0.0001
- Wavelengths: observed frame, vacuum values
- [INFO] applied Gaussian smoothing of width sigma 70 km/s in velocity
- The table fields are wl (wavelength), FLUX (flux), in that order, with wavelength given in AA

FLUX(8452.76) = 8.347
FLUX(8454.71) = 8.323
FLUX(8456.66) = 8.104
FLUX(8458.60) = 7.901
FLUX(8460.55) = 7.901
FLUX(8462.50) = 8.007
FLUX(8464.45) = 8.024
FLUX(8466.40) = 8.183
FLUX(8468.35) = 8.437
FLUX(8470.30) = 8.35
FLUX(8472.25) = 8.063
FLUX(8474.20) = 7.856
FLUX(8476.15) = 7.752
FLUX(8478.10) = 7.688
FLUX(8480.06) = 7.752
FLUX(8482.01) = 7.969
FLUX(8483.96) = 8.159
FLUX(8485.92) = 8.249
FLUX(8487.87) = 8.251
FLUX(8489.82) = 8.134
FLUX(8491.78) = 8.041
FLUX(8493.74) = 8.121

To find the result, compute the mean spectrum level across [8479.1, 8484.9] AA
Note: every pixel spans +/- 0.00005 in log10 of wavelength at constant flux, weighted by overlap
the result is 7.97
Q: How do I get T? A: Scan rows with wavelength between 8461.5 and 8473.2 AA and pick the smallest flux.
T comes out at 8.007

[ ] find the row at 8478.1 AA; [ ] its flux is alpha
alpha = 7.688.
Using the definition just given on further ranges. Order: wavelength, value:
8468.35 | 8.437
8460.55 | 7.901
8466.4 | 8.183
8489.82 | 8.134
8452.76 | 8.347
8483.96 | 8.159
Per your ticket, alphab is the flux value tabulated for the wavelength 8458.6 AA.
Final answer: 7.901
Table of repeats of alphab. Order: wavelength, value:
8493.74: 8.121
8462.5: 8.007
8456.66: 8.104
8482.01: 7.969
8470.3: 8.35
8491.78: 8.041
